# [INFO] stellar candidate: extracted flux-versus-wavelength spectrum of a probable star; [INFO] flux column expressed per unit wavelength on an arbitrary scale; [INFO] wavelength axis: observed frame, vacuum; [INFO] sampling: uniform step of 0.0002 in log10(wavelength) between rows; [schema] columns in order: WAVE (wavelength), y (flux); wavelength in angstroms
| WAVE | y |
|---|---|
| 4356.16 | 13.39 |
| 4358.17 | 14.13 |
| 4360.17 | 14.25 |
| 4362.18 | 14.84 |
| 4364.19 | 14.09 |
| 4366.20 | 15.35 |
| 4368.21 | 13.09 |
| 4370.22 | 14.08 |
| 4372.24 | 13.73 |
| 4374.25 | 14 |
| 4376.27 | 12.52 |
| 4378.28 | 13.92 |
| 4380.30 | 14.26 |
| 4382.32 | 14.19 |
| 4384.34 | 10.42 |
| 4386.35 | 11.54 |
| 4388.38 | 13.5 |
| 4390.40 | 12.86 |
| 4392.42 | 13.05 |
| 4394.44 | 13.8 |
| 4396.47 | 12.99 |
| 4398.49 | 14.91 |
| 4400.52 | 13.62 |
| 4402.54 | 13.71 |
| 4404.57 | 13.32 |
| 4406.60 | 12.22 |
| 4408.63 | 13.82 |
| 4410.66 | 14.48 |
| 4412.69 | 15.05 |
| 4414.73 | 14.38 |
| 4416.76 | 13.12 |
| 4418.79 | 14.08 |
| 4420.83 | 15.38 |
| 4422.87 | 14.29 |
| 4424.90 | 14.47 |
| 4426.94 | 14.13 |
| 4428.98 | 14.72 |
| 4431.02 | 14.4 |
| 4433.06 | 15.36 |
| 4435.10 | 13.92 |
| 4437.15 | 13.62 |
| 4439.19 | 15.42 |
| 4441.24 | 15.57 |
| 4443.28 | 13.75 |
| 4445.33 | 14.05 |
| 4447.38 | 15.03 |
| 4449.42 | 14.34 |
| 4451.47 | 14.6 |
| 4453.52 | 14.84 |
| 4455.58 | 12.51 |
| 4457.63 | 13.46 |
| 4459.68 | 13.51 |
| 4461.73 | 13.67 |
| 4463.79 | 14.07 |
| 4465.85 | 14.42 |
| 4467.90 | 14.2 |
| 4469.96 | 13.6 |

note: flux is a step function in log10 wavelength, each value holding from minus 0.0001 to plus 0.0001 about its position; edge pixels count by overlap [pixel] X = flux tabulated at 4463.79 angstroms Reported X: 14.07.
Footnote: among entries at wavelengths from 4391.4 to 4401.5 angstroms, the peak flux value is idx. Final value 14.91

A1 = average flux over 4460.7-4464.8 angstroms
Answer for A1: 13.9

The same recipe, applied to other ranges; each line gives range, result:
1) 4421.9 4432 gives 14.4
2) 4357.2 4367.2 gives 14.5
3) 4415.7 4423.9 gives 14.2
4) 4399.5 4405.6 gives 13.5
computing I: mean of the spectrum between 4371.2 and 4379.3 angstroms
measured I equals 13.5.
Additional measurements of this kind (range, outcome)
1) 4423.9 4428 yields 14.3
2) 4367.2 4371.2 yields 13.6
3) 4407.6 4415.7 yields 14.4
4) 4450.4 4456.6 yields 14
